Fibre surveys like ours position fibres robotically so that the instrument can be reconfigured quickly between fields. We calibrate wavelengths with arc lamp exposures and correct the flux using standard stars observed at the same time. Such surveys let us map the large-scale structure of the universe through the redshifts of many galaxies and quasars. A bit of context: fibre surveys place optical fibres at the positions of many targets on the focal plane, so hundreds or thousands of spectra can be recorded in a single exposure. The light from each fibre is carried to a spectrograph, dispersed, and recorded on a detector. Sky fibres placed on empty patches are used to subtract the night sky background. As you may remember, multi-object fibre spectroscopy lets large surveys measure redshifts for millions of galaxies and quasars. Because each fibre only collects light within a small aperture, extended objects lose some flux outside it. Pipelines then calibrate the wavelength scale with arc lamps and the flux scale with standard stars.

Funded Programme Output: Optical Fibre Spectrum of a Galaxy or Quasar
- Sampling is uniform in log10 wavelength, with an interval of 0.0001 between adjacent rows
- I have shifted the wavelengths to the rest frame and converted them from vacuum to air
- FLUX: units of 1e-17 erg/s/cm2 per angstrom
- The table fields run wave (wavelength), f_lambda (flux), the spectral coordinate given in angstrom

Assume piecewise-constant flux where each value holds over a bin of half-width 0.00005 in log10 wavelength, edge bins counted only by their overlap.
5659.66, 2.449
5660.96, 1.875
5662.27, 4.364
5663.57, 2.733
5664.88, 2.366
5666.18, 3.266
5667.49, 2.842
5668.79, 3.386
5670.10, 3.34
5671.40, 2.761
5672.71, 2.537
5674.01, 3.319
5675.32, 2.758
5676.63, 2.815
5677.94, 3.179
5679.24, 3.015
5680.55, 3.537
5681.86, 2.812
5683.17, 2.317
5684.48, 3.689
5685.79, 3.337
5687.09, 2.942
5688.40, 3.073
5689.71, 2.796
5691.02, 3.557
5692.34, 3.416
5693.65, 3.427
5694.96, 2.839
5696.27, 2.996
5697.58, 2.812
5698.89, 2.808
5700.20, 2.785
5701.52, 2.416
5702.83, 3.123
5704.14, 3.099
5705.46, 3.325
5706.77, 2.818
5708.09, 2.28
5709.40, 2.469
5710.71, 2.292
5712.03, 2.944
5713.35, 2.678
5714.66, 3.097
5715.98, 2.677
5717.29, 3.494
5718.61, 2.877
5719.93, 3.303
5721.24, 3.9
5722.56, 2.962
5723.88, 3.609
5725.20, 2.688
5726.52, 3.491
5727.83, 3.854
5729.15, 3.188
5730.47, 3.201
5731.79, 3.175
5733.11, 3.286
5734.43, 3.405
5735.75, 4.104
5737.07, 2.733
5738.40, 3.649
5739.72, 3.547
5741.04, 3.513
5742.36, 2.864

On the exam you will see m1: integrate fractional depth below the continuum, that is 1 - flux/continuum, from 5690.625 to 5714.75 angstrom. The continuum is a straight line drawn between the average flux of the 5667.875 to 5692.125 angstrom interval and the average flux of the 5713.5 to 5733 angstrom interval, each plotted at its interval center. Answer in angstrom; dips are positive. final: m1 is 2.0 angstrom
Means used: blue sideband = 3.07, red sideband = 3.24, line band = 2.89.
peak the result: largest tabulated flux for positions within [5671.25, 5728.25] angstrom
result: 3.9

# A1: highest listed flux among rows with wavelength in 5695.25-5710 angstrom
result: 3.325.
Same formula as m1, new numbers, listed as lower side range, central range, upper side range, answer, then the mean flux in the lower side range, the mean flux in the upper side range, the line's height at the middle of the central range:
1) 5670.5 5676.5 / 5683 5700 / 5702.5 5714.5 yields -1.6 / 2.86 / 2.78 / 2.82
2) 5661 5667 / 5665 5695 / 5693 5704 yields -1.0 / 3.03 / 2.91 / 2.98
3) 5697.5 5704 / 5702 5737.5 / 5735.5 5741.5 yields 0.3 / 2.81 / 3.47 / 3.14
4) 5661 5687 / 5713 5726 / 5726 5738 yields 0.7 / 3.04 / 3.39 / 3.31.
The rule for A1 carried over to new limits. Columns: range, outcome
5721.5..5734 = 3.854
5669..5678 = 3.34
